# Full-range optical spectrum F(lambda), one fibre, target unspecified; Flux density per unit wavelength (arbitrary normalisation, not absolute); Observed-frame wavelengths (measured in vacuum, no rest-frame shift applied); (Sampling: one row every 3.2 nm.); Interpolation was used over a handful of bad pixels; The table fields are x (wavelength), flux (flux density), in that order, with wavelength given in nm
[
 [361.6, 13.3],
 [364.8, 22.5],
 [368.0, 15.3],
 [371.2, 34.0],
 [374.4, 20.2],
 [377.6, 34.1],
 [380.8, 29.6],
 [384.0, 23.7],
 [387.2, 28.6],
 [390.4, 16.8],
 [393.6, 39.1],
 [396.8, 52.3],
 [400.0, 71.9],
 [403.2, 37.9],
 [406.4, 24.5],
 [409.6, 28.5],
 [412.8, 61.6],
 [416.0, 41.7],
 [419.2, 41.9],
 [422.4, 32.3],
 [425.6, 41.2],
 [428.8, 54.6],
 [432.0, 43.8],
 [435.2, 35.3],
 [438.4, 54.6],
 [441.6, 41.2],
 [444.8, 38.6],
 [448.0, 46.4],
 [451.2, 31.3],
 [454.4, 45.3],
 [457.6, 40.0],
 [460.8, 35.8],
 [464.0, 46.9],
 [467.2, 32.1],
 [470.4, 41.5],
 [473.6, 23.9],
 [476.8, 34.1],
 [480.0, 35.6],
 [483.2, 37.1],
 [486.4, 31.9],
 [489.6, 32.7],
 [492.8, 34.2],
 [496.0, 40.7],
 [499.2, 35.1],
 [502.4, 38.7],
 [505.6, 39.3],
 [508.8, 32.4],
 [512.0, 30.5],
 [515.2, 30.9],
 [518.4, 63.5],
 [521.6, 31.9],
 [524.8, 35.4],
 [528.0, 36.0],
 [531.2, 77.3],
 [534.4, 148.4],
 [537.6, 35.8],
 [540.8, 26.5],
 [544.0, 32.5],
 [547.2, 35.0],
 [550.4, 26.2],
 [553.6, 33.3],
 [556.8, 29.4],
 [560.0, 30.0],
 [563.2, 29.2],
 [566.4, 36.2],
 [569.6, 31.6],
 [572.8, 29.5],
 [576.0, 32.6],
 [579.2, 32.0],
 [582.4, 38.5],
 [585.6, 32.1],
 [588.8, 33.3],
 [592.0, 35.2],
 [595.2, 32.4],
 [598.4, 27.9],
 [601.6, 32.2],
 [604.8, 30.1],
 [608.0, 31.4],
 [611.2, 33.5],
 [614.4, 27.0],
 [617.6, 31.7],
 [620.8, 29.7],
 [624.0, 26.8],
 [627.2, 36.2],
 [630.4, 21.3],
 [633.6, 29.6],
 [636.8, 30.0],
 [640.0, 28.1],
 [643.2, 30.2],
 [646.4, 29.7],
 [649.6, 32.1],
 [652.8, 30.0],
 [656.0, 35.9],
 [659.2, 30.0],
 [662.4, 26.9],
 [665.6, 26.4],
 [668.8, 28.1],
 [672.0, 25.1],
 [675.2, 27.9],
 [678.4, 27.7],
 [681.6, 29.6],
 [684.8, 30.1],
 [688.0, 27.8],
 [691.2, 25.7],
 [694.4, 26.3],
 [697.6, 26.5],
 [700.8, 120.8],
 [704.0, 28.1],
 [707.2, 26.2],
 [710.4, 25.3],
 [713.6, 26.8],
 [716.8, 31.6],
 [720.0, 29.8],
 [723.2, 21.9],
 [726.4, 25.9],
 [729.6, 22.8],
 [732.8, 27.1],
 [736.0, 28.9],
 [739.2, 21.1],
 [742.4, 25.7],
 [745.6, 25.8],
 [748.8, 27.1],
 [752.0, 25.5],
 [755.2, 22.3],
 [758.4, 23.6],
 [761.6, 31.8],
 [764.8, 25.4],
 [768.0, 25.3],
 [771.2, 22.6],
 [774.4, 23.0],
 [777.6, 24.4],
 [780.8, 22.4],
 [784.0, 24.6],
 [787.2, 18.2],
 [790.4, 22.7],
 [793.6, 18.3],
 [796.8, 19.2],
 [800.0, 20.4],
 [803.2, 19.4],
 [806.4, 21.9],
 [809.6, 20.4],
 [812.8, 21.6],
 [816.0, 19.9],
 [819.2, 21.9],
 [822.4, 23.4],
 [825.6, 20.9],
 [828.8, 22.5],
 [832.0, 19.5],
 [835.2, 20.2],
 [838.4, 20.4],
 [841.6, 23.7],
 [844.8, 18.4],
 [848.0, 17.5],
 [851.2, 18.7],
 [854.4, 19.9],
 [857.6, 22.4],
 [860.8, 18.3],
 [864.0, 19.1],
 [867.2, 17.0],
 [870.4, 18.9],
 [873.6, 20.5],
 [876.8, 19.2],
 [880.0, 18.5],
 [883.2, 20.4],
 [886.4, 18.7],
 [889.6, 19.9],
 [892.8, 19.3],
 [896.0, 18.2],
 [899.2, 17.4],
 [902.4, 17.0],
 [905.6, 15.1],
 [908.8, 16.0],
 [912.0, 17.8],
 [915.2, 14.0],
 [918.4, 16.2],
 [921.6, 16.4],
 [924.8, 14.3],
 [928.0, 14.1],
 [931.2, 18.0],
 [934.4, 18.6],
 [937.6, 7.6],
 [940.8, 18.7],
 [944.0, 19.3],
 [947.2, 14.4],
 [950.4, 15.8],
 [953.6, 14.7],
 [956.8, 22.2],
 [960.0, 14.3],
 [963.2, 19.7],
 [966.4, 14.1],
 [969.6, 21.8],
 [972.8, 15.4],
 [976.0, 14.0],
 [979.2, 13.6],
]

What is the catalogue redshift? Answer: 0.07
